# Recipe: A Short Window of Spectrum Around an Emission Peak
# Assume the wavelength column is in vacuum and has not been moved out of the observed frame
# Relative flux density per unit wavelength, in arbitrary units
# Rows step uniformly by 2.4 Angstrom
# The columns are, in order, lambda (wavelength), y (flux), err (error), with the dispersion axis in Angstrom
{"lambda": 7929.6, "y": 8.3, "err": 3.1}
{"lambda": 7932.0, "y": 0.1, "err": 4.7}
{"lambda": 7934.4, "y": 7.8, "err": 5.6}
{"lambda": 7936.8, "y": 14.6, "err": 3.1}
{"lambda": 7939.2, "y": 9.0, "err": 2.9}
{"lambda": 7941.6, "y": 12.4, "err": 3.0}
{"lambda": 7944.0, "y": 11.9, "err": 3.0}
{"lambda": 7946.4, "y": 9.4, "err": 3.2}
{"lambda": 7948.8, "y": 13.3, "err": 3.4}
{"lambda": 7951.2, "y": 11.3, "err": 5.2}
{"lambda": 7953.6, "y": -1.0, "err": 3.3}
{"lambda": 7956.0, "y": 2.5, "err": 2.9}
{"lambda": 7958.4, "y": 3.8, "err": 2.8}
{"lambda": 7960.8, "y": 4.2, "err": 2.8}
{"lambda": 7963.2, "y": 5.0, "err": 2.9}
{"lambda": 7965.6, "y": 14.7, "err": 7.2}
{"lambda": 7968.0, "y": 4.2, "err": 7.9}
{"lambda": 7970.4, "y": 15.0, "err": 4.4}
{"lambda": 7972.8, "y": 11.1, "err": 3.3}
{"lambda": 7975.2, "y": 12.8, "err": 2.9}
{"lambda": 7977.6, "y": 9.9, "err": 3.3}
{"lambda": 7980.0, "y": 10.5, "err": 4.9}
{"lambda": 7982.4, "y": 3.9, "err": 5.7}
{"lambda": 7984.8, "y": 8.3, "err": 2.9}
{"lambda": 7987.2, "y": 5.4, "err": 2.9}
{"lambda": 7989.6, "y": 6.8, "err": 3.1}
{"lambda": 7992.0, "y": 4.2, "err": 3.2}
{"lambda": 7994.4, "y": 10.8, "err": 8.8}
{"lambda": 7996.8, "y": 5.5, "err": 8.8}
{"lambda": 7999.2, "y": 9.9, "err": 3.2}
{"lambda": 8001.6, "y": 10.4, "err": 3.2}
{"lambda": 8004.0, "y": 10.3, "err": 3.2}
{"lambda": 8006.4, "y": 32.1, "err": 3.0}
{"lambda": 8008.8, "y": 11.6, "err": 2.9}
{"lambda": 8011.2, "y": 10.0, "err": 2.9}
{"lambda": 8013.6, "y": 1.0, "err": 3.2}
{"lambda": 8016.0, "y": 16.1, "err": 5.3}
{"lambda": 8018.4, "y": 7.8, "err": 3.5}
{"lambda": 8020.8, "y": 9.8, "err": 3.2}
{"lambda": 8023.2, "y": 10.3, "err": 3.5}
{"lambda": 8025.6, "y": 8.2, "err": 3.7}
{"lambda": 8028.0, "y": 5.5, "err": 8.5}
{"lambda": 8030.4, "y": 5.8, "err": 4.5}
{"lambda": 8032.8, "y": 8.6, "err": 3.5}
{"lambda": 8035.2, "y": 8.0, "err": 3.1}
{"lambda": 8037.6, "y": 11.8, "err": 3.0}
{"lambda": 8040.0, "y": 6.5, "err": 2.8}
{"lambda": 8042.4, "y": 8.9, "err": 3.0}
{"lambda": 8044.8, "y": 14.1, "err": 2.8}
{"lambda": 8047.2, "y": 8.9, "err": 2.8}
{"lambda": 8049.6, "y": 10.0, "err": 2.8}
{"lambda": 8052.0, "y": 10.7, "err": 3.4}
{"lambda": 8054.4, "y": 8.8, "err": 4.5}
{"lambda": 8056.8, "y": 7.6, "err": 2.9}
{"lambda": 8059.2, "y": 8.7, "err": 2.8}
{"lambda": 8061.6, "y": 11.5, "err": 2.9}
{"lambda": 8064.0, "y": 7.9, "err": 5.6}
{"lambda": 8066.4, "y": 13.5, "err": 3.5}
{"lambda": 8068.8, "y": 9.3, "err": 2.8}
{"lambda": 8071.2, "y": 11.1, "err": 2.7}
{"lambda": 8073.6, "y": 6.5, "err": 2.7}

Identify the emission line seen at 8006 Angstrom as H-gamma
